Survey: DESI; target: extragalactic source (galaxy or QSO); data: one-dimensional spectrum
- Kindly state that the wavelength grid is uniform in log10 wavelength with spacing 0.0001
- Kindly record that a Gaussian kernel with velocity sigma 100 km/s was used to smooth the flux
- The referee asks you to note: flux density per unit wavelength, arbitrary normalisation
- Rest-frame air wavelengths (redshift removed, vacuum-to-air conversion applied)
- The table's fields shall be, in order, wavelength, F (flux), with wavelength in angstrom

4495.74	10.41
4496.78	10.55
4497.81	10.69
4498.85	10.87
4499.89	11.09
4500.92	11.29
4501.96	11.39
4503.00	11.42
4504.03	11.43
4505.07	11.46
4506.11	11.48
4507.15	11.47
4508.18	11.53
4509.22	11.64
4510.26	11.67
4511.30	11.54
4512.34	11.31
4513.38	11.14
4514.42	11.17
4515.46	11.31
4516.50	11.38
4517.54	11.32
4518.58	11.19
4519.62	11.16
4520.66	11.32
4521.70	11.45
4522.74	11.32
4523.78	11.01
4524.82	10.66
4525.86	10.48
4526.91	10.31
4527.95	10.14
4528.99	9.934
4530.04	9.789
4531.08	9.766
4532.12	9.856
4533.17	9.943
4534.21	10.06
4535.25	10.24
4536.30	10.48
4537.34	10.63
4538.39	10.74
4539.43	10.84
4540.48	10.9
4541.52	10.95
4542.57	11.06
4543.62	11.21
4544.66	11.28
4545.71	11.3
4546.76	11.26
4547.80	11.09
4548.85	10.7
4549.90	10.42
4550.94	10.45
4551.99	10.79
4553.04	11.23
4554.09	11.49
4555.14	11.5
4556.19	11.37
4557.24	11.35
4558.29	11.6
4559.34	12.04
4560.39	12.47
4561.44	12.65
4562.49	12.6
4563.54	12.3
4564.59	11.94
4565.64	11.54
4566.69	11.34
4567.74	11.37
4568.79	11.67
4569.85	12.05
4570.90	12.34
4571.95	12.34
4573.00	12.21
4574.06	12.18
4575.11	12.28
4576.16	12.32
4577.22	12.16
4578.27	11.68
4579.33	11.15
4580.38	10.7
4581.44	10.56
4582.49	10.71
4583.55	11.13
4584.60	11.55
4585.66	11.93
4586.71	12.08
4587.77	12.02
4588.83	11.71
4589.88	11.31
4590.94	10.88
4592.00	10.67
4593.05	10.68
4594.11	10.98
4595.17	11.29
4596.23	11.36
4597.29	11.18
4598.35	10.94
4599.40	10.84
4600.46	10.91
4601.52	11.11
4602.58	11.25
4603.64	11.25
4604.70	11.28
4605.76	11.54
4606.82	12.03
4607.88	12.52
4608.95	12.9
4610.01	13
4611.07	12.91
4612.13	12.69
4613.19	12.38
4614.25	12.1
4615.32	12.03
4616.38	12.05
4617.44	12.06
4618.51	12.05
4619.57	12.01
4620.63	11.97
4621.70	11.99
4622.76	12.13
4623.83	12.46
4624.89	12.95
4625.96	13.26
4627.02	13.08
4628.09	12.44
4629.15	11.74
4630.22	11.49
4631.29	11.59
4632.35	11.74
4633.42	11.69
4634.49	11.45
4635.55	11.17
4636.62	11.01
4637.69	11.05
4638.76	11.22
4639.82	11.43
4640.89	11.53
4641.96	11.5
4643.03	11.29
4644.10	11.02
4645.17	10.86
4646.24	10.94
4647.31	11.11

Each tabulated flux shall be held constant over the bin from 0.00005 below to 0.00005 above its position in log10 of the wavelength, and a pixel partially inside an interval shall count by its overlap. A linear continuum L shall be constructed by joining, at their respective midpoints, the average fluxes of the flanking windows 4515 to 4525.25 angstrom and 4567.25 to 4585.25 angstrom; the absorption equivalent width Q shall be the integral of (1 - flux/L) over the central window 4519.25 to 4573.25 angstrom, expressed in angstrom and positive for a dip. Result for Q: 1.4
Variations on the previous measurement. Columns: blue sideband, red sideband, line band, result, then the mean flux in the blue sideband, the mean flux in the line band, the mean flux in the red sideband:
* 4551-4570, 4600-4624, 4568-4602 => 1.10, 11.7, 11.5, 12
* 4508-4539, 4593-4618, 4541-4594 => -0.95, 10.8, 11.5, 11.7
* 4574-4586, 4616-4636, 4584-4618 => 0.27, 11.5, 11.7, 12.1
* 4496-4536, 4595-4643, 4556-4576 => -1.10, 10.9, 12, 11.8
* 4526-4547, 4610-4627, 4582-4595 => 0.44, 10.5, 11.3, 12.4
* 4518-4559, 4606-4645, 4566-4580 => -0.79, 10.8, 11.9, 12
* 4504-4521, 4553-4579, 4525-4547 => 2.07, 11.4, 10.5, 11.9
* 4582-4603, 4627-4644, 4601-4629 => -2.01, 11.2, 12.2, 11.5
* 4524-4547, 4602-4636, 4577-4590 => 0.01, 10.5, 11.4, 12.1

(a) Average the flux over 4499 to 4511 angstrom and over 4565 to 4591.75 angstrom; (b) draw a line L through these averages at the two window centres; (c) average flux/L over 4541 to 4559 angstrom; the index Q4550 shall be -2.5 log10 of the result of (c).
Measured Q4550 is 0.04 mag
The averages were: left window 11.4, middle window 11.1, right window 11.6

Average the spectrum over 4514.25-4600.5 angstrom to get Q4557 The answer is 11.2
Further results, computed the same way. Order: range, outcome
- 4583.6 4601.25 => 11.3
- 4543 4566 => 11.5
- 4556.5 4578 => 12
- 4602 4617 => 12.1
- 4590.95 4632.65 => 11.9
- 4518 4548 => 10.7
